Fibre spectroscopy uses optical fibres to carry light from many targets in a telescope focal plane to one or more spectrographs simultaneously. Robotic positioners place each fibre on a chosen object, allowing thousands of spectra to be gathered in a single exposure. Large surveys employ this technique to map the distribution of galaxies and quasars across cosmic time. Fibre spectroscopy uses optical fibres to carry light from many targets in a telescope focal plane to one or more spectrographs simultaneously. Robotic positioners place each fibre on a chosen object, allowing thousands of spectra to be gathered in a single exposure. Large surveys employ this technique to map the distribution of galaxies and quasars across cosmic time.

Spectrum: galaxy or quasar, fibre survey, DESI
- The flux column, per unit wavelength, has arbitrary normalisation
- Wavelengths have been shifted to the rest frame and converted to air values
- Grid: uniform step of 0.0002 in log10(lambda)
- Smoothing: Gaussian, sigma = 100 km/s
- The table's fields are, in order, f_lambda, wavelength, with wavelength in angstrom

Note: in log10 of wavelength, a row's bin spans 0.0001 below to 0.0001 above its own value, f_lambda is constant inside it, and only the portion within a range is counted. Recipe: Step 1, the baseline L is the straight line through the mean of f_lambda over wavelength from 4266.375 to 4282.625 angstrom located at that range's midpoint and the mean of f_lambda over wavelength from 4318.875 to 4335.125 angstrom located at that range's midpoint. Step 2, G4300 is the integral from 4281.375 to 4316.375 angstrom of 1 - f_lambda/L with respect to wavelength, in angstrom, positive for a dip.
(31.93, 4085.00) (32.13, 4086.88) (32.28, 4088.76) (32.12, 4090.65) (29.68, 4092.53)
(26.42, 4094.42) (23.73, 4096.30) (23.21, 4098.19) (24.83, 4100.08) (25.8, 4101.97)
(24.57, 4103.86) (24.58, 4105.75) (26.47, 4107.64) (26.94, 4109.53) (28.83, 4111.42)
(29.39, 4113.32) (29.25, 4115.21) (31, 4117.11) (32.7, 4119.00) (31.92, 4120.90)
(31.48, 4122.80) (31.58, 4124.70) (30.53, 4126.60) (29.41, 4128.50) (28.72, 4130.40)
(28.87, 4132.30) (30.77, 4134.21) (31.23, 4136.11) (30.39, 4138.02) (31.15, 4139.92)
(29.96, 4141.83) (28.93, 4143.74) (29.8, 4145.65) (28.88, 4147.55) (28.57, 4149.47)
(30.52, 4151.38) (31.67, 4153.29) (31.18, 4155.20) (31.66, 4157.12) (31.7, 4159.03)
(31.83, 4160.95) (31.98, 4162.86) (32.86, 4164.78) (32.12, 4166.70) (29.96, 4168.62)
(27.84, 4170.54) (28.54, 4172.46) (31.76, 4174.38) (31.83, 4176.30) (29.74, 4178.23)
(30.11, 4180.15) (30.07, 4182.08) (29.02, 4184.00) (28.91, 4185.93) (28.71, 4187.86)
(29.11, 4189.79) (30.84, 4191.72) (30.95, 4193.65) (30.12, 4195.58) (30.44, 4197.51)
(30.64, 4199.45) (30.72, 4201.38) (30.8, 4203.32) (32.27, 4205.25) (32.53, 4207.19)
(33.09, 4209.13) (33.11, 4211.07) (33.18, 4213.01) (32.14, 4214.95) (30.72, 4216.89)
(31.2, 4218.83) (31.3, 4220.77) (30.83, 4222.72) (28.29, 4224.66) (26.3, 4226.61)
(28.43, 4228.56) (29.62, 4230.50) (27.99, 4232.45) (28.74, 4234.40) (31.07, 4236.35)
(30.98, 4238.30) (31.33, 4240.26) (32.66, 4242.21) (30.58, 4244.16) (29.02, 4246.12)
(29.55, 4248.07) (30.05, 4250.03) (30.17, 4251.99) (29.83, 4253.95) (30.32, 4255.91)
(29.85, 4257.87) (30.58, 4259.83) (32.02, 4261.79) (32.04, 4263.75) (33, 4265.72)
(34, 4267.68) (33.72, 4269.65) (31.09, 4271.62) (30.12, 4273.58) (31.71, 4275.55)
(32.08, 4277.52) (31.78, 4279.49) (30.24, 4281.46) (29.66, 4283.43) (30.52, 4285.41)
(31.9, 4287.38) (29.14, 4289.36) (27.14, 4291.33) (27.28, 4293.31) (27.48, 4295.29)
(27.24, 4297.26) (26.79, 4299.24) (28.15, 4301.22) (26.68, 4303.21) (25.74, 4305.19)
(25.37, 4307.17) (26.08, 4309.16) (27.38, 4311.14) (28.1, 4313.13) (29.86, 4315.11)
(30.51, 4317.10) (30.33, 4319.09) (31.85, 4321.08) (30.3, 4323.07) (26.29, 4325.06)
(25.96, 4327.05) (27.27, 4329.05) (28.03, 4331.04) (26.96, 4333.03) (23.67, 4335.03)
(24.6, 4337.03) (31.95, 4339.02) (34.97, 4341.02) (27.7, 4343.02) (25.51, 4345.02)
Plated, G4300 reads 2.4 angstrom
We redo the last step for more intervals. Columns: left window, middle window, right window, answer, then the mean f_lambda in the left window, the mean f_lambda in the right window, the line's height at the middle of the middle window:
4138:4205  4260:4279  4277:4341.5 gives -2.0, 30.4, 28.4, 29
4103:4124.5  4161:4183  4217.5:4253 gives -0.9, 28.9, 29.9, 29.4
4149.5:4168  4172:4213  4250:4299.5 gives 0.6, 31.5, 30.4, 31.2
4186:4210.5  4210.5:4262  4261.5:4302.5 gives 0.4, 30.8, 30.3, 30.6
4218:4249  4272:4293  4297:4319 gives -1.5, 29.9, 27.6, 28.4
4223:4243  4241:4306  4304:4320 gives -3.1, 29.6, 27.9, 28.7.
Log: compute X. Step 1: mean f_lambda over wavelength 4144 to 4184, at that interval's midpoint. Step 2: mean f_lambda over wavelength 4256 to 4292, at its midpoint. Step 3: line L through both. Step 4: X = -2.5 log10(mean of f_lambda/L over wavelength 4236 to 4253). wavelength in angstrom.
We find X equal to 0.02 mag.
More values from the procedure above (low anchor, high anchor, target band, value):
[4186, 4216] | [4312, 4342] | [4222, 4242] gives 0.039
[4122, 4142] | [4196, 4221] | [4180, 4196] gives 0.057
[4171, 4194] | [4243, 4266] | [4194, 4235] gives -0.016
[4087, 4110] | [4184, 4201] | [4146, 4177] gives -0.067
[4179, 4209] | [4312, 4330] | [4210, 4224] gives -0.055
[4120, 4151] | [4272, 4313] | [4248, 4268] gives -0.074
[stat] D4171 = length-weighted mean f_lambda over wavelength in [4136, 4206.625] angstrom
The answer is 30.5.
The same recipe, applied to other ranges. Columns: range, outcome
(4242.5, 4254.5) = 30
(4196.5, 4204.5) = 30.7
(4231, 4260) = 30.2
